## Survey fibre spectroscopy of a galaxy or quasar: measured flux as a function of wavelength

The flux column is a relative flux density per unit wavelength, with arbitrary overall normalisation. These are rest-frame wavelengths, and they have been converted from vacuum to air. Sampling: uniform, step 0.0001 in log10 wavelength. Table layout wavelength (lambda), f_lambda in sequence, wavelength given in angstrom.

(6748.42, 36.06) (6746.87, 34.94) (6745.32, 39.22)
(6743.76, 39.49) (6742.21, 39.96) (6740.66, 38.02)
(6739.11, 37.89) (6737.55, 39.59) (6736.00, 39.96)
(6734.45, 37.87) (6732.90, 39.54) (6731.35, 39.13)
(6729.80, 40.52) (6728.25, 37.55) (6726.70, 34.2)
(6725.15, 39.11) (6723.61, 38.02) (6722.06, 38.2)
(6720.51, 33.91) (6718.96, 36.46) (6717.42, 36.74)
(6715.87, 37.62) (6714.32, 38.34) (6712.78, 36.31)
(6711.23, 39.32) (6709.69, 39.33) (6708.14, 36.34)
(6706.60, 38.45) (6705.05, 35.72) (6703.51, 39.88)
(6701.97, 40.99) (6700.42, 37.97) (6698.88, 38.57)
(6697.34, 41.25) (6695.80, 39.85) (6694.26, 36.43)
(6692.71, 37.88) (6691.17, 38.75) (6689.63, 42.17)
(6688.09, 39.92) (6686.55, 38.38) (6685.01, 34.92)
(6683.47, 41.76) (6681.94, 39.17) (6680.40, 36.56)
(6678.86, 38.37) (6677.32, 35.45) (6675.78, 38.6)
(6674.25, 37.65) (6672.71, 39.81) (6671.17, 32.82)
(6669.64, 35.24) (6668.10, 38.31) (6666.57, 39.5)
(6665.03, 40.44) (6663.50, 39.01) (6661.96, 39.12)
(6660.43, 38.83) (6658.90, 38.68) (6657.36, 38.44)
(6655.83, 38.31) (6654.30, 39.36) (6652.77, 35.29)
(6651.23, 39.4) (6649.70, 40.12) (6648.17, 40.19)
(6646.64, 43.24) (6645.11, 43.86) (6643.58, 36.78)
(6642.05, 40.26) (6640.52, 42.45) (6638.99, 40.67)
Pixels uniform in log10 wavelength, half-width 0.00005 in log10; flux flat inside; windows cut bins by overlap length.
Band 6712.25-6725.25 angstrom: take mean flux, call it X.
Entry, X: 37.1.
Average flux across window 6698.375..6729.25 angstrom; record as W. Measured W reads 37.7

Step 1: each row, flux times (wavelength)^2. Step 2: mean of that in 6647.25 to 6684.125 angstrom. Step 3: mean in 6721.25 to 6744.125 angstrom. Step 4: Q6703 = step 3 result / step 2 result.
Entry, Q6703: 1.0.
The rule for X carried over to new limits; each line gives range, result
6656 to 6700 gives 38.4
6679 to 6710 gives 38.7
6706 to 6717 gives 37.9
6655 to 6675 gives 38.2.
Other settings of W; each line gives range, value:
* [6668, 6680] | 36.9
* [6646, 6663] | 39.1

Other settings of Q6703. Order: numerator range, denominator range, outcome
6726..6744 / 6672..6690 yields 1.02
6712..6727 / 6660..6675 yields 0.99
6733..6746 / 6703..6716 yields 1.04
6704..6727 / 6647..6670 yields 0.98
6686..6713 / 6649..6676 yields 1.03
